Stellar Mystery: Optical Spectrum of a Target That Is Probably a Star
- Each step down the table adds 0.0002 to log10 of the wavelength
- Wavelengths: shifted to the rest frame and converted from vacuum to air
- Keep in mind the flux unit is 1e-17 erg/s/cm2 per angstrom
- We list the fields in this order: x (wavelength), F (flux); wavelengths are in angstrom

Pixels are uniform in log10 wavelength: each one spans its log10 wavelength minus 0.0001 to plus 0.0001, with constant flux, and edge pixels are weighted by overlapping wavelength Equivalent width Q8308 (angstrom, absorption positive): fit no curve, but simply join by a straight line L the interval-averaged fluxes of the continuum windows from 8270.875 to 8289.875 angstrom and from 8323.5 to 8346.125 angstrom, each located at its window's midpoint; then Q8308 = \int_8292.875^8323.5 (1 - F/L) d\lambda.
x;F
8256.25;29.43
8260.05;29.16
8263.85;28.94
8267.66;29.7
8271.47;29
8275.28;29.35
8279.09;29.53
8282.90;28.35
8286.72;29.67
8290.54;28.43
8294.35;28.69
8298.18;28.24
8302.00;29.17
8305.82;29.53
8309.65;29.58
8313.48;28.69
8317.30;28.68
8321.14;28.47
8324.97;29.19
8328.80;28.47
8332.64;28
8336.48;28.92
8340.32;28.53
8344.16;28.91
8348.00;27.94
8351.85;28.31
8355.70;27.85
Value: 0.0 angstrom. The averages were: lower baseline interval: 29.1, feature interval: 28.9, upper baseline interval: 28.7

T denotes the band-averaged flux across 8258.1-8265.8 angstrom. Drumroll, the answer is 29.1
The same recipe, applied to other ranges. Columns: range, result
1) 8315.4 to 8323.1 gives 28.6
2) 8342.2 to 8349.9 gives 28.4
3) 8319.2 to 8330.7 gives 28.7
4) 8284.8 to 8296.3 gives 28.9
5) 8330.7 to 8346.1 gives 28.6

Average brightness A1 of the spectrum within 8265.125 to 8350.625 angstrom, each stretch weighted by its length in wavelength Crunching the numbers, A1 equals 28.9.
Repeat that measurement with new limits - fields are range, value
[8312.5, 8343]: 28.6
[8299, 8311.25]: 29.3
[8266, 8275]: 29.3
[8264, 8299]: 29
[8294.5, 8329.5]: 28.9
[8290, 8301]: 28.5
